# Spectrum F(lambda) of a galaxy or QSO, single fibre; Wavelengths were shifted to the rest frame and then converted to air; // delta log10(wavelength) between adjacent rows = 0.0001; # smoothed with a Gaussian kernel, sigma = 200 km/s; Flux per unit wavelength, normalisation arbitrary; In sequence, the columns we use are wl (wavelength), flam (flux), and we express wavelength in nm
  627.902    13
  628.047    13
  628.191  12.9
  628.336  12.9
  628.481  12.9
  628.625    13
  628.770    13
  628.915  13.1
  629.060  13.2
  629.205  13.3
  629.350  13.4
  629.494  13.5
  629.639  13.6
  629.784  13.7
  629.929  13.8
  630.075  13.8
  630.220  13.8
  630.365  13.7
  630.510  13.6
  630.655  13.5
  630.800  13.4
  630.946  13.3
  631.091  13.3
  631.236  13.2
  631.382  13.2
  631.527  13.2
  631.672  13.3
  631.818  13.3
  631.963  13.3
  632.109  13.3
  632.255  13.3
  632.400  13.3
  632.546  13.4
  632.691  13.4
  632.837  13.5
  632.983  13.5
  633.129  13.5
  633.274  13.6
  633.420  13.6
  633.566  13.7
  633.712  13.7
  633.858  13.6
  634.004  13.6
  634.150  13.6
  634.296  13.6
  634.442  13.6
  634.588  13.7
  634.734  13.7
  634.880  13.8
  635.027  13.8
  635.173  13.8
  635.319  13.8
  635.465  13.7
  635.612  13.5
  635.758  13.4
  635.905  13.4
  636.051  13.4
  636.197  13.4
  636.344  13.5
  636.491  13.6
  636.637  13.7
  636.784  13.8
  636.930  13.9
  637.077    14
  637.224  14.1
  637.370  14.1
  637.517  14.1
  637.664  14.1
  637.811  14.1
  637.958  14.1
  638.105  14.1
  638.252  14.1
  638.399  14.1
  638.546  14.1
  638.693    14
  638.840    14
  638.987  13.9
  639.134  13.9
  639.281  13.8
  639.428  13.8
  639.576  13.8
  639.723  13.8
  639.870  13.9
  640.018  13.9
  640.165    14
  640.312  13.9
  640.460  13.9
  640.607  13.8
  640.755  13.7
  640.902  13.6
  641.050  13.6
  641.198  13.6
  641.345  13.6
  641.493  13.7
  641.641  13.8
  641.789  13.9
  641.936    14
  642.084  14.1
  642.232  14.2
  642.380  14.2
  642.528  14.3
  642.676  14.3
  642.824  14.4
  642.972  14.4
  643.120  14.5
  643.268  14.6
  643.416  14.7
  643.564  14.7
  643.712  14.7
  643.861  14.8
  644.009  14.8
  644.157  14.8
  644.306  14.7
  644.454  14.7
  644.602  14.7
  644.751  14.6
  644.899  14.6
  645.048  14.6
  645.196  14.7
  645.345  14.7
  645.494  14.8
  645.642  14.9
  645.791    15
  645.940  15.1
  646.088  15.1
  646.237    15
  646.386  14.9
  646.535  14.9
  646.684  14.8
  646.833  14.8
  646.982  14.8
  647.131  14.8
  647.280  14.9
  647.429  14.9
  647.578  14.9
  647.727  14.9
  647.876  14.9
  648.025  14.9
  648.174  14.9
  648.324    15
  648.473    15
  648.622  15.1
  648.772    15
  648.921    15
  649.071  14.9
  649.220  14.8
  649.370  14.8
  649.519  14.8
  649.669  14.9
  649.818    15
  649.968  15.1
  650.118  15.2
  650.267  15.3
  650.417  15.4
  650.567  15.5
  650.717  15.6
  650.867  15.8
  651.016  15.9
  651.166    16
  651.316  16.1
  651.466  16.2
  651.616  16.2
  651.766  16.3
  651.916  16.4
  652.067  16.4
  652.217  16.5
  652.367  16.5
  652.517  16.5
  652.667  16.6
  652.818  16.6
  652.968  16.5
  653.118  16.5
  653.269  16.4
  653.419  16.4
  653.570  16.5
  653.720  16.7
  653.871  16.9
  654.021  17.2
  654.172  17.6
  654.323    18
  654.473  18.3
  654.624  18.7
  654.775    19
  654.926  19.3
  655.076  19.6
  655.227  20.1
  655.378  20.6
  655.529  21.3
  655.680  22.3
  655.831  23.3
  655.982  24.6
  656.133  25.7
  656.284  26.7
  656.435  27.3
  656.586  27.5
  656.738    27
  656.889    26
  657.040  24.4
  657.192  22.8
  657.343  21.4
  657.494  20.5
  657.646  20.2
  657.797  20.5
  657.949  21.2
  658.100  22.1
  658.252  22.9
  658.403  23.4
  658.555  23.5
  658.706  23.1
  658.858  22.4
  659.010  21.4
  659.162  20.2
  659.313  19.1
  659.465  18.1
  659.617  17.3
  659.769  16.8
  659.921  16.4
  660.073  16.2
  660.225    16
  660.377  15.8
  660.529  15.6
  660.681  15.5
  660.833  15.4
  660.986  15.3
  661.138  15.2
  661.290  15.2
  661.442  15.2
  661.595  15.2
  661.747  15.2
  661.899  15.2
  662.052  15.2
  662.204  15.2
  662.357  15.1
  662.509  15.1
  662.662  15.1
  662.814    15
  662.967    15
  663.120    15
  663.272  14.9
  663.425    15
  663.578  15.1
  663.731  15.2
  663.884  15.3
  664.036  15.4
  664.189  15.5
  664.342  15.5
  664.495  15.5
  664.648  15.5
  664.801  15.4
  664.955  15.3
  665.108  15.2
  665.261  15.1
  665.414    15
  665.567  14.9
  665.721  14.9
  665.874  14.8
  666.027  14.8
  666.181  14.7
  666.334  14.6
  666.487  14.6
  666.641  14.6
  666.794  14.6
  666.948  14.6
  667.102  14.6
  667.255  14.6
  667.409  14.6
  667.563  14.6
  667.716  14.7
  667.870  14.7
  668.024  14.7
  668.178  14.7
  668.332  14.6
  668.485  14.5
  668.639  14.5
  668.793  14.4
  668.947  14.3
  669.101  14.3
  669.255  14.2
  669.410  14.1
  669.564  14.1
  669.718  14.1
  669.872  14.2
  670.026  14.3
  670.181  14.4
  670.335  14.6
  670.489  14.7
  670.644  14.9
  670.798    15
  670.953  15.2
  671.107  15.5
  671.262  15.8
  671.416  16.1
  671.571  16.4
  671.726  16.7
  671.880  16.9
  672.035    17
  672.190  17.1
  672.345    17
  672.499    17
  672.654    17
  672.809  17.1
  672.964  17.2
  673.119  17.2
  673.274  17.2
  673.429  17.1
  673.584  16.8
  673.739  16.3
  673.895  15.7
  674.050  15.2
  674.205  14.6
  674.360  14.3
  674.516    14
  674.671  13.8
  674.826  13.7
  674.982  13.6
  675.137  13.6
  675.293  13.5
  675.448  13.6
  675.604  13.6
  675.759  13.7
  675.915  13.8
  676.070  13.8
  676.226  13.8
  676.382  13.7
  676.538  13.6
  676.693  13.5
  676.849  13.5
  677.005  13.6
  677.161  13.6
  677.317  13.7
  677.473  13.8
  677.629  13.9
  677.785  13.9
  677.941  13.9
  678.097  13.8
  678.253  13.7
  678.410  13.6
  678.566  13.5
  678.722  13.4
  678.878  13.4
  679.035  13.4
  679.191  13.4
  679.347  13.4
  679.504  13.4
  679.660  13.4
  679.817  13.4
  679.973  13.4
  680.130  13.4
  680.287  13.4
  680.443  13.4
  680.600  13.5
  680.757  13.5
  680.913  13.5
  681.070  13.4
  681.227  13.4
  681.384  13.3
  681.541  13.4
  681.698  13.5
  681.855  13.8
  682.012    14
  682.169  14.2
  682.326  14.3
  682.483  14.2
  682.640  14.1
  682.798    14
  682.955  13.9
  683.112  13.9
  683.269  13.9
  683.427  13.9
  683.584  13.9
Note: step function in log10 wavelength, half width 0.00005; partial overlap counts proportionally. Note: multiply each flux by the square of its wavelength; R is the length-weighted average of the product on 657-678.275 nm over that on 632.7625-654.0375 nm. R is 1.2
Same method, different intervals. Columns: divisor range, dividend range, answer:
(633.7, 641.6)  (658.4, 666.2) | 1.27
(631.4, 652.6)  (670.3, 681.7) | 1.12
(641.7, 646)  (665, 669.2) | 1.08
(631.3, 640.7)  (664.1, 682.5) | 1.19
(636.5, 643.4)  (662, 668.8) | 1.15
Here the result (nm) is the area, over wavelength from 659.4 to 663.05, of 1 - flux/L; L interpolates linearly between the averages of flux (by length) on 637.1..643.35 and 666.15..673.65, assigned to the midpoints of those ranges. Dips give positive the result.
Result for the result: -0.17 nm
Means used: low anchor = 14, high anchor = 15.3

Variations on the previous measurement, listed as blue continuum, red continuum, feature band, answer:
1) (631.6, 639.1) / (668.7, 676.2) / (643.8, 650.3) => -0.33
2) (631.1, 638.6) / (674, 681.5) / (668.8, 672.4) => -0.42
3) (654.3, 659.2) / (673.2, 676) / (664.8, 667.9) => 0.58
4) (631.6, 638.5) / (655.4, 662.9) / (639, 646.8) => 0.63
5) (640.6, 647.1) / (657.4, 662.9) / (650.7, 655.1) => -0.15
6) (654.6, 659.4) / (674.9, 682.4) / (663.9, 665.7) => 0.37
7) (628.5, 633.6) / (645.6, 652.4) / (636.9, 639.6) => 0.03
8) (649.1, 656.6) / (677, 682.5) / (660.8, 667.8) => 0.44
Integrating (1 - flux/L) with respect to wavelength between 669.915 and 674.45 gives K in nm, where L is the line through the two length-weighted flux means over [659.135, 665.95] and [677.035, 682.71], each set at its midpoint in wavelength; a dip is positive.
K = -0.47 nm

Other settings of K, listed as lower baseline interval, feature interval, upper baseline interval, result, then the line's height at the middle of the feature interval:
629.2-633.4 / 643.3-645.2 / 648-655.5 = 0.078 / 15.3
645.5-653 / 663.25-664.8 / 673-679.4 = -0.061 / 14.7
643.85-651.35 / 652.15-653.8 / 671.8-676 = -0.156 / 15.1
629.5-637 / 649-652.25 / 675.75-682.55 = -0.483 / 13.6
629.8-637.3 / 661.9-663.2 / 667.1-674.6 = -0.011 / 15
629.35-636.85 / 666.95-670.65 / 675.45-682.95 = -0.232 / 13.6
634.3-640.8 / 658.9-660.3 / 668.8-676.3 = -0.323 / 14.7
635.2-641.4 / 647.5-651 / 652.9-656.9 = 0.605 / 18.2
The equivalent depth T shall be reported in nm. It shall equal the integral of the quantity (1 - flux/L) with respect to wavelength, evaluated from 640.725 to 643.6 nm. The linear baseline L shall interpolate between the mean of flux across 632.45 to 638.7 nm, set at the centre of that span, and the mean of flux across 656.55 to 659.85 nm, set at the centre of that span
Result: 0.36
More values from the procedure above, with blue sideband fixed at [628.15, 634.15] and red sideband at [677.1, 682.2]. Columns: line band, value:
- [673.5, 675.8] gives -0.15 nm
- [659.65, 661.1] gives -0.26 nm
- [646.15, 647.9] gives -0.19 nm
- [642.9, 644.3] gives -0.13 nm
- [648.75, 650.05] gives -0.14 nm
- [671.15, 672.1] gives -0.20 nm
